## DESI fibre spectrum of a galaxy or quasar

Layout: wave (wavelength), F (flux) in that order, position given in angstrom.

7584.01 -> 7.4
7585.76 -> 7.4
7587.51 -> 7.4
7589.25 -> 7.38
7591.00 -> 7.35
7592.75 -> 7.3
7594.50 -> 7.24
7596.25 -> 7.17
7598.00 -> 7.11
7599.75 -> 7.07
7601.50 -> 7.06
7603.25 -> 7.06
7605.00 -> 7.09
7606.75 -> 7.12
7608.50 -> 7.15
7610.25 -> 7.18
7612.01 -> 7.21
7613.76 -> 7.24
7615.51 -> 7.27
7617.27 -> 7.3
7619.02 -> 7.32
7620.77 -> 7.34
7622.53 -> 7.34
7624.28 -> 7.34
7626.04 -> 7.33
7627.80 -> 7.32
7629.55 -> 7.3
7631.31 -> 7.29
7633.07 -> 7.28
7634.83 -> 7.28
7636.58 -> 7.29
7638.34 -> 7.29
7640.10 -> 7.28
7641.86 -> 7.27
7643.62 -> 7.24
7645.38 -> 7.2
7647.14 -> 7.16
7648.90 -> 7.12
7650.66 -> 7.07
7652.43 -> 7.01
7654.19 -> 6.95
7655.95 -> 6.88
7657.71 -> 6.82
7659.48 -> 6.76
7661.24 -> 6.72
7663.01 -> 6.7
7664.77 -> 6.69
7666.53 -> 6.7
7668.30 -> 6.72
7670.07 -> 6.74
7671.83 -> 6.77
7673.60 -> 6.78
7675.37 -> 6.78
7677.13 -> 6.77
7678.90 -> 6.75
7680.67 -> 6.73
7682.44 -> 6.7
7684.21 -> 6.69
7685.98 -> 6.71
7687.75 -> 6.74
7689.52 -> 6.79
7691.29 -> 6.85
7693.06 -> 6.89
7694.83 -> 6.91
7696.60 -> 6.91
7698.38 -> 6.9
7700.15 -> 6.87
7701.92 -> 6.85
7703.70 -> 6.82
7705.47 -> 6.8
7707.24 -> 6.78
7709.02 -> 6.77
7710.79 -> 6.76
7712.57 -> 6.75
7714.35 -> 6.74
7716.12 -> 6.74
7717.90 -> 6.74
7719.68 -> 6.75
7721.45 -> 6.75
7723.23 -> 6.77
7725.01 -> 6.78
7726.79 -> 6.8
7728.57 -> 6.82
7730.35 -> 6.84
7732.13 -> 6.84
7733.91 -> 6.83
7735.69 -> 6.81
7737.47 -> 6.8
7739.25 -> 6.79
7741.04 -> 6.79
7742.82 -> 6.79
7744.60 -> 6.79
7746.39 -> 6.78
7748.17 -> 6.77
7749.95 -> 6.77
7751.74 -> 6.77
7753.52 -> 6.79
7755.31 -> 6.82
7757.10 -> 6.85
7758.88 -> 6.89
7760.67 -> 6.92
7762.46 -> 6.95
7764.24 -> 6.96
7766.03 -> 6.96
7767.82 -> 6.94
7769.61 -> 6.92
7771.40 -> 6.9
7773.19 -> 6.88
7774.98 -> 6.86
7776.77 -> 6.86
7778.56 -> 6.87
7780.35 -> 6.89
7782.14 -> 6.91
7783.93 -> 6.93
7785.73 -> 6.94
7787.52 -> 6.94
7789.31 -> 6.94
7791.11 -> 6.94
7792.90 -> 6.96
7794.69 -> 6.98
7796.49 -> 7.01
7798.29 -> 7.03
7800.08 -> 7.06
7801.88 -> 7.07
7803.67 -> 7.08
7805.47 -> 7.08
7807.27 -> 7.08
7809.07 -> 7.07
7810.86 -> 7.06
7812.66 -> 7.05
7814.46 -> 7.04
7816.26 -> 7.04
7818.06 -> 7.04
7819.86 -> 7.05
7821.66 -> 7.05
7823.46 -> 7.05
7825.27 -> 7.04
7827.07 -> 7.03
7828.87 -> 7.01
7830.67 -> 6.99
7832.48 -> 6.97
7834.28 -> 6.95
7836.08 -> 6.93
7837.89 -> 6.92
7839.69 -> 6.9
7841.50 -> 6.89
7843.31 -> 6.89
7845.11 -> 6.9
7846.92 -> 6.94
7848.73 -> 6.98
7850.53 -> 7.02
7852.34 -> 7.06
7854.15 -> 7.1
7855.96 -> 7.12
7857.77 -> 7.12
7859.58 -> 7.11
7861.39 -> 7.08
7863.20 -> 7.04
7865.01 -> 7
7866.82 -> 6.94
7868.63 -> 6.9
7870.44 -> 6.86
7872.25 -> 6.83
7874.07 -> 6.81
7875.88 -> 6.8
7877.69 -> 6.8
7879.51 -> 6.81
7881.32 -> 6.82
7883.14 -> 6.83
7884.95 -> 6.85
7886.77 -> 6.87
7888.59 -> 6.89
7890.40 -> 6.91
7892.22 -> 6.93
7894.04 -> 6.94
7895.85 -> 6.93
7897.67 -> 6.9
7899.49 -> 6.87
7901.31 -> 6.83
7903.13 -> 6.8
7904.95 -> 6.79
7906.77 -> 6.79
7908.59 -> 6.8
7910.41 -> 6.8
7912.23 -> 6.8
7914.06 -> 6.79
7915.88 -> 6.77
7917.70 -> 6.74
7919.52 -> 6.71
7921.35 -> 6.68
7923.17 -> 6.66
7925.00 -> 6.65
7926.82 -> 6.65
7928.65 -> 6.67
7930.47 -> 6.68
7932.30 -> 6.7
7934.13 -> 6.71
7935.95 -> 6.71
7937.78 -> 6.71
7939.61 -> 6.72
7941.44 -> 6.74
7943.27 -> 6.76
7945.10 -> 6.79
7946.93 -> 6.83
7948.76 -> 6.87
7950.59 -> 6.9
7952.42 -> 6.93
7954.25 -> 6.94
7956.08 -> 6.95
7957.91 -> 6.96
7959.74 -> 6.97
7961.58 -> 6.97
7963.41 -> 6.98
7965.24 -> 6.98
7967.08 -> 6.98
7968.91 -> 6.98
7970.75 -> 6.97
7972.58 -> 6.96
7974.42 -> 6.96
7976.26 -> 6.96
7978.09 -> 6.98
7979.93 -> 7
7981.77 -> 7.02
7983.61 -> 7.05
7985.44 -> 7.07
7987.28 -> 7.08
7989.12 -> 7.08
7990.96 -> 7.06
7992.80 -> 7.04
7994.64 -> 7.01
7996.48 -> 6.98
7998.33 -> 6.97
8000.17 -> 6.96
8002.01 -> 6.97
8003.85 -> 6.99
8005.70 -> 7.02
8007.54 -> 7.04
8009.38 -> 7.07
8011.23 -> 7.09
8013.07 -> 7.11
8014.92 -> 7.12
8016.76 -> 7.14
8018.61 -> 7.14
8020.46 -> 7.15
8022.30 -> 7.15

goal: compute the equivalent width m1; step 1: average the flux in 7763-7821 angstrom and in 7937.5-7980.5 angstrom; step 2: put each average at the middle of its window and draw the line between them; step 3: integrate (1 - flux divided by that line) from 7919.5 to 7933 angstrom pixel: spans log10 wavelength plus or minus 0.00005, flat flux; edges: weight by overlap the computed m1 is 0.5 angstrom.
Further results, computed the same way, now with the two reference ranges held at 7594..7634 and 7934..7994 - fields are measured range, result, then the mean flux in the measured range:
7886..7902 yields 0.2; 6.9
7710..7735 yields 1.2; 6.78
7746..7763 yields 0.7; 6.83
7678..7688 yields 0.6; 6.71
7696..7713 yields 0.8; 6.82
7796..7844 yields 0.3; 7.01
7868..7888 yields 0.5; 6.83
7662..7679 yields 1.0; 6.74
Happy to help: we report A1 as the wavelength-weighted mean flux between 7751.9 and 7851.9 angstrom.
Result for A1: 6.96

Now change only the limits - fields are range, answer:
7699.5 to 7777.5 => 6.82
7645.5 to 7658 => 7.02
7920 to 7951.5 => 6.73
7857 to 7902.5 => 6.91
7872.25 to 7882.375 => 6.81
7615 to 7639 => 7.31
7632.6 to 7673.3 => 6.99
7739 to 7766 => 6.83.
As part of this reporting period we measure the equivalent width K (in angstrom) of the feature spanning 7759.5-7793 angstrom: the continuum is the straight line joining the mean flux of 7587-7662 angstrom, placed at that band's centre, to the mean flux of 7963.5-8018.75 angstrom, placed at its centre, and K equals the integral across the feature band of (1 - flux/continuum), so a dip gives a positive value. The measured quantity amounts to 0.9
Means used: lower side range 7.18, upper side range 7.02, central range 6.92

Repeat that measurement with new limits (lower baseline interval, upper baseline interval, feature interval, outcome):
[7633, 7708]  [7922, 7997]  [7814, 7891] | -0.7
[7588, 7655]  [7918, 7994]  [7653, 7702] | 2.6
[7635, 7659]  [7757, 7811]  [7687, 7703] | 0.5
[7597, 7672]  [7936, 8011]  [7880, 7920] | 0.9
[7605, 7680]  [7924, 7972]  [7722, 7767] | 1.1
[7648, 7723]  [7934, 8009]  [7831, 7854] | -0.2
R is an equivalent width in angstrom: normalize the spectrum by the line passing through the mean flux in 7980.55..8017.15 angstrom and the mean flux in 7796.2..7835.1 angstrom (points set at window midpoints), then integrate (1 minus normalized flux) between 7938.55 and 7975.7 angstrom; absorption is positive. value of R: 0.7 angstrom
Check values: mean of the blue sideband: 7.04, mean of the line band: 6.91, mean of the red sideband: 7.04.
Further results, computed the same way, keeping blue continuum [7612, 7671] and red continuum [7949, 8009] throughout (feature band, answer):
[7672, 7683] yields 0.5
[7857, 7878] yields 0.3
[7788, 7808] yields 0.1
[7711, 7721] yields 0.5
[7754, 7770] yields 0.4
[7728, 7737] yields 0.3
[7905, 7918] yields 0.4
